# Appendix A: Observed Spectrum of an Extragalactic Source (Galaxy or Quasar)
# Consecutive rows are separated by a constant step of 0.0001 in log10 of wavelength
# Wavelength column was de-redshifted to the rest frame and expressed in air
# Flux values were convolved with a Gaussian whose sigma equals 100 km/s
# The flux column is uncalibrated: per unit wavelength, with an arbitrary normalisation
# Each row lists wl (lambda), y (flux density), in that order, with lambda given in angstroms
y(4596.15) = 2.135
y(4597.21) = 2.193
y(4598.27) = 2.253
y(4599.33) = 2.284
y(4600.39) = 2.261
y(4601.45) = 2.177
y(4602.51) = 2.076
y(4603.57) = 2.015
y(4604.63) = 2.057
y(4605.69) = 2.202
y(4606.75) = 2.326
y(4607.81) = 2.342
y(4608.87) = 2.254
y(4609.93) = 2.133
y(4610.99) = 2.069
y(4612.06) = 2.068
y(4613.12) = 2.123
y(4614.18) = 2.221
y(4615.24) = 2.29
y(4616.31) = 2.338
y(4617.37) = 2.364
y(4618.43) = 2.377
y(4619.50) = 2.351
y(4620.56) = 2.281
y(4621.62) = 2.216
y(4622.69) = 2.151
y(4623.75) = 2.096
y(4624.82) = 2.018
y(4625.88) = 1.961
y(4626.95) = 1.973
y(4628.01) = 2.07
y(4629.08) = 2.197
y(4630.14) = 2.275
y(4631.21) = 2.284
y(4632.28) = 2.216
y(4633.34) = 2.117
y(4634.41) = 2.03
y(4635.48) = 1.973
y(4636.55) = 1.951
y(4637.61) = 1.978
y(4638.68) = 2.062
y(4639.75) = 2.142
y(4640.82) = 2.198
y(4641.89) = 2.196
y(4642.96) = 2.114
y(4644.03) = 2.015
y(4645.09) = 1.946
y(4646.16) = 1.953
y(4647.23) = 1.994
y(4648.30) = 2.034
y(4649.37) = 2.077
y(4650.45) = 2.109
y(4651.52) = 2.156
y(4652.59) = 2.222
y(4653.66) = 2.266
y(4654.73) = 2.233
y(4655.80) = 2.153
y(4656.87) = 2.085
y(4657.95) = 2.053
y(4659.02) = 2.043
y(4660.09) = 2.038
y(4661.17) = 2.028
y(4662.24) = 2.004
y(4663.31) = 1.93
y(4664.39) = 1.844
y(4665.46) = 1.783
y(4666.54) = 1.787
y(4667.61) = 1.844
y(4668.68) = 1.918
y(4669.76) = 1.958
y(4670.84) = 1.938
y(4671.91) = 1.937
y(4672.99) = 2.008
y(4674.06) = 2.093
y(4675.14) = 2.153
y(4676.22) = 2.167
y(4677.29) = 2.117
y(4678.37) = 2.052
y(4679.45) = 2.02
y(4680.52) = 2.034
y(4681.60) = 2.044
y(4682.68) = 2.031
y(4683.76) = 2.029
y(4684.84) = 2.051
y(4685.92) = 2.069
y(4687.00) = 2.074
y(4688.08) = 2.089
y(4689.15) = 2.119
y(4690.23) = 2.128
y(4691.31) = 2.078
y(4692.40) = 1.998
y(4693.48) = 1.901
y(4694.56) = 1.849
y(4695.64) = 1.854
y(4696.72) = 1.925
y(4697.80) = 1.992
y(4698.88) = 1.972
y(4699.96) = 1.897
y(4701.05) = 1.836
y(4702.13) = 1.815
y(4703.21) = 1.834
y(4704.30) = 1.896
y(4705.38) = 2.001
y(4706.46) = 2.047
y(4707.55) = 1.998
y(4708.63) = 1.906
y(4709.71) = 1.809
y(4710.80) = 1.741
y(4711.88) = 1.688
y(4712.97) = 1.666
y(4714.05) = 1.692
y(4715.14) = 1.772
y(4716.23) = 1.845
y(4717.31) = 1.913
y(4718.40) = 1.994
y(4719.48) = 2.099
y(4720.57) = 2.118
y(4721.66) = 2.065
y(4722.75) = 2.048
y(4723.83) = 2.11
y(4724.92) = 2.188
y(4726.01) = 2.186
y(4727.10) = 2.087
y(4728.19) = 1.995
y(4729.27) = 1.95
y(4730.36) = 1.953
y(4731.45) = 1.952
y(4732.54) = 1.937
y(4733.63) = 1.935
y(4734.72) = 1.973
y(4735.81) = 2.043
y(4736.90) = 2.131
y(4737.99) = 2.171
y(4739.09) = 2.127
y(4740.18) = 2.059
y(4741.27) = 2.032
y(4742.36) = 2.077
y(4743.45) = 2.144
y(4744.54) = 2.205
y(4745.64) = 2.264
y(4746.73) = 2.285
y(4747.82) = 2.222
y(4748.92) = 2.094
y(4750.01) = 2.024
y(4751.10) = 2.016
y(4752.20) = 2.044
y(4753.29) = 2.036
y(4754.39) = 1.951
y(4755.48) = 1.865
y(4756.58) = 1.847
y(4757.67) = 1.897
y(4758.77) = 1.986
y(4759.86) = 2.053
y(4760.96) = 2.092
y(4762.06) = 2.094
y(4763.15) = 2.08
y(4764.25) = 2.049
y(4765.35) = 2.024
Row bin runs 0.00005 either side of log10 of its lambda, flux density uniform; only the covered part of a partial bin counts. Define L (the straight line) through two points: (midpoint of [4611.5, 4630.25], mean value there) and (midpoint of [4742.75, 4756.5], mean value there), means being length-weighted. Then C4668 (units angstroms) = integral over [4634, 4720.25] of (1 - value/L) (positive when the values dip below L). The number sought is 6.1 angstroms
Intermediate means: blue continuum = 2.19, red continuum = 2.09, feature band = 1.99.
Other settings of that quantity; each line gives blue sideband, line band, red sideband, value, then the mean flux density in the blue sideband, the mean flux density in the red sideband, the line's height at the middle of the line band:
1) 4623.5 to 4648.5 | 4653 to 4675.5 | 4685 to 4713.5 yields 0.1 angstroms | 2.08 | 1.93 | 2.01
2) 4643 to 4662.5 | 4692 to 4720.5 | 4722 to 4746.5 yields 2.6 angstroms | 2.08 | 2.07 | 2.08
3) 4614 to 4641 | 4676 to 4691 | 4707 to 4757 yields 0.0 angstroms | 2.16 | 2.01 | 2.08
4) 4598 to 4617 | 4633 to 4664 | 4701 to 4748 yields 0.8 angstroms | 2.19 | 2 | 2.12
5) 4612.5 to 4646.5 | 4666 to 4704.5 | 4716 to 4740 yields 1.8 angstroms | 2.14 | 2.04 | 2.08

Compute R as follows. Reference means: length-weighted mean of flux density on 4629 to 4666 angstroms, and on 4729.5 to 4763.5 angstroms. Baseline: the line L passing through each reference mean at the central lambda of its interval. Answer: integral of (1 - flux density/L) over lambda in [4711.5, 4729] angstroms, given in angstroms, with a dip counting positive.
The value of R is 0.7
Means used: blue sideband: 2.08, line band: 1.97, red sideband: 2.05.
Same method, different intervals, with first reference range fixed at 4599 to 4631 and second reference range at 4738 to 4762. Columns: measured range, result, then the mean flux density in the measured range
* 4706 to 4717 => 1.48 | 1.82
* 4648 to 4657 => -0.01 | 2.15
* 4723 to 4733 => 0.21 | 2.04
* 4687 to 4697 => 0.56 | 2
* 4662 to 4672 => 1.17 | 1.89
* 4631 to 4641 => 0.38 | 2.08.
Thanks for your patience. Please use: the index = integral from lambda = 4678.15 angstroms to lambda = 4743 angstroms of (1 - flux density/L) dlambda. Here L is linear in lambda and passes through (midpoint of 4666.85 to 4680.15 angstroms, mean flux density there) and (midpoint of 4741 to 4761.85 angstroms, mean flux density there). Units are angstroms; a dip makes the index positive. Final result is 1.8 angstroms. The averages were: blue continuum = 2.01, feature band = 1.98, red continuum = 2.06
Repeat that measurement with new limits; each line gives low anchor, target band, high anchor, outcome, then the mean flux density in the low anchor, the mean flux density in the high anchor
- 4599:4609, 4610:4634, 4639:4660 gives -0.26 angstroms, 2.2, 2.1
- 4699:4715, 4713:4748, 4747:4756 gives -1.66 angstroms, 1.85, 2.04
